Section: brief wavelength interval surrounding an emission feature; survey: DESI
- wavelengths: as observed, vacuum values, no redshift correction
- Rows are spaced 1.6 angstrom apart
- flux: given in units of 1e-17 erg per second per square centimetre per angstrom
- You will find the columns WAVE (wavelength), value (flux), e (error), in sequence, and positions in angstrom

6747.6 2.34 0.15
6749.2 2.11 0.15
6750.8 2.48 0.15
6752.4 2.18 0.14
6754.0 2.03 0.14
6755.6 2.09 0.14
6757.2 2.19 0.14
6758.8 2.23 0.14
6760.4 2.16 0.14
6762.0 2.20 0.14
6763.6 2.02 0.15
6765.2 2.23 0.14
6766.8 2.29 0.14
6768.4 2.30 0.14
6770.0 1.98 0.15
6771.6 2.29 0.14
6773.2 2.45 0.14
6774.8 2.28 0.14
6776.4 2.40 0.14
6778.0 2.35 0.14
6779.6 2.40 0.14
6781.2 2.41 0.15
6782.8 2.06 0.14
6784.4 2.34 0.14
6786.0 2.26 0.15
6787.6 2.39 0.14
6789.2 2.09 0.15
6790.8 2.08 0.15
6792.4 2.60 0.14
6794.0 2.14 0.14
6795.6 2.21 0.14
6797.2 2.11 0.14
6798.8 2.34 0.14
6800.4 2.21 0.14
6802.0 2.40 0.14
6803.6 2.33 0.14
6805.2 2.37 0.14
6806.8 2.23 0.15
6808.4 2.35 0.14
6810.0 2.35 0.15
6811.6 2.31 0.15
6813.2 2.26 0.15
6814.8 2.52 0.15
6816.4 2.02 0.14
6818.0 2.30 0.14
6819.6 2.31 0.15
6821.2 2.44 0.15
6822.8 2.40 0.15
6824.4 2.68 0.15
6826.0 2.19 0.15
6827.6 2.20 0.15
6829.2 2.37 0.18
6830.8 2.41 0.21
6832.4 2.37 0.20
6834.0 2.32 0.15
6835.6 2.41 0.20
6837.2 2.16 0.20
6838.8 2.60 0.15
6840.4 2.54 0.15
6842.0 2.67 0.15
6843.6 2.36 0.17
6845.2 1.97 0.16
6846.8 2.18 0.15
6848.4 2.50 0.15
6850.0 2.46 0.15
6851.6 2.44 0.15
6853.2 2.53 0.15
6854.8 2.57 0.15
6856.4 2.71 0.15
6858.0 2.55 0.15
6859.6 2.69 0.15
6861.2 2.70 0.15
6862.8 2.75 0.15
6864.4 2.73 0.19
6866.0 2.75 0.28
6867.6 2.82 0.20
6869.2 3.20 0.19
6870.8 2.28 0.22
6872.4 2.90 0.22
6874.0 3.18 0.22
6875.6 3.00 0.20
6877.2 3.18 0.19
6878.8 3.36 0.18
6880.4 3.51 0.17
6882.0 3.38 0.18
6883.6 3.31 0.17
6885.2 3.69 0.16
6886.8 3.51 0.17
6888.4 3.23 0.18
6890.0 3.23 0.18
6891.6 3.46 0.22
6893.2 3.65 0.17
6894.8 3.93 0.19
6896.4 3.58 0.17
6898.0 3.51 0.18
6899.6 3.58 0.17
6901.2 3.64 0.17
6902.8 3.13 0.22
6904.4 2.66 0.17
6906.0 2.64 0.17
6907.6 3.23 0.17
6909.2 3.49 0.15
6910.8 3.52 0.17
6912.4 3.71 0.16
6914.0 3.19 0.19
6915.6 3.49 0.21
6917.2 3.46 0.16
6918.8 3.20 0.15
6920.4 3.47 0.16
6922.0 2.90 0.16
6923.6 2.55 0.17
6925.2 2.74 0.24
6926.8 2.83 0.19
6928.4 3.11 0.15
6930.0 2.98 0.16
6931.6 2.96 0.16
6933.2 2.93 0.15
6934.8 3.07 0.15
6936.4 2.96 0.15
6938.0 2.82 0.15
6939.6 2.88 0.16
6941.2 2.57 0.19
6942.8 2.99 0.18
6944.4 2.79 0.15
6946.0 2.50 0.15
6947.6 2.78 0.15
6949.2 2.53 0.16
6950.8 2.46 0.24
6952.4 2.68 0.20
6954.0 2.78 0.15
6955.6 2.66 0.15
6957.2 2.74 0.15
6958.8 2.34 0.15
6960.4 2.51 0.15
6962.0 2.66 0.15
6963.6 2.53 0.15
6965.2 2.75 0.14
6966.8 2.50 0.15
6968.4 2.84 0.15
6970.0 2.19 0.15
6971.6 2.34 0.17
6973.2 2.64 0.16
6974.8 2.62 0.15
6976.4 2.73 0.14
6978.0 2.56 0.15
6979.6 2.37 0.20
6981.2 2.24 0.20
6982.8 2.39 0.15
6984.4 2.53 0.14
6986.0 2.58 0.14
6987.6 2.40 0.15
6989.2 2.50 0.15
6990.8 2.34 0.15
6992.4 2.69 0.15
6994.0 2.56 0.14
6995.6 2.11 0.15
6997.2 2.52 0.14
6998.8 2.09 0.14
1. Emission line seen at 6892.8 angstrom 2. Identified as Mg II 2798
